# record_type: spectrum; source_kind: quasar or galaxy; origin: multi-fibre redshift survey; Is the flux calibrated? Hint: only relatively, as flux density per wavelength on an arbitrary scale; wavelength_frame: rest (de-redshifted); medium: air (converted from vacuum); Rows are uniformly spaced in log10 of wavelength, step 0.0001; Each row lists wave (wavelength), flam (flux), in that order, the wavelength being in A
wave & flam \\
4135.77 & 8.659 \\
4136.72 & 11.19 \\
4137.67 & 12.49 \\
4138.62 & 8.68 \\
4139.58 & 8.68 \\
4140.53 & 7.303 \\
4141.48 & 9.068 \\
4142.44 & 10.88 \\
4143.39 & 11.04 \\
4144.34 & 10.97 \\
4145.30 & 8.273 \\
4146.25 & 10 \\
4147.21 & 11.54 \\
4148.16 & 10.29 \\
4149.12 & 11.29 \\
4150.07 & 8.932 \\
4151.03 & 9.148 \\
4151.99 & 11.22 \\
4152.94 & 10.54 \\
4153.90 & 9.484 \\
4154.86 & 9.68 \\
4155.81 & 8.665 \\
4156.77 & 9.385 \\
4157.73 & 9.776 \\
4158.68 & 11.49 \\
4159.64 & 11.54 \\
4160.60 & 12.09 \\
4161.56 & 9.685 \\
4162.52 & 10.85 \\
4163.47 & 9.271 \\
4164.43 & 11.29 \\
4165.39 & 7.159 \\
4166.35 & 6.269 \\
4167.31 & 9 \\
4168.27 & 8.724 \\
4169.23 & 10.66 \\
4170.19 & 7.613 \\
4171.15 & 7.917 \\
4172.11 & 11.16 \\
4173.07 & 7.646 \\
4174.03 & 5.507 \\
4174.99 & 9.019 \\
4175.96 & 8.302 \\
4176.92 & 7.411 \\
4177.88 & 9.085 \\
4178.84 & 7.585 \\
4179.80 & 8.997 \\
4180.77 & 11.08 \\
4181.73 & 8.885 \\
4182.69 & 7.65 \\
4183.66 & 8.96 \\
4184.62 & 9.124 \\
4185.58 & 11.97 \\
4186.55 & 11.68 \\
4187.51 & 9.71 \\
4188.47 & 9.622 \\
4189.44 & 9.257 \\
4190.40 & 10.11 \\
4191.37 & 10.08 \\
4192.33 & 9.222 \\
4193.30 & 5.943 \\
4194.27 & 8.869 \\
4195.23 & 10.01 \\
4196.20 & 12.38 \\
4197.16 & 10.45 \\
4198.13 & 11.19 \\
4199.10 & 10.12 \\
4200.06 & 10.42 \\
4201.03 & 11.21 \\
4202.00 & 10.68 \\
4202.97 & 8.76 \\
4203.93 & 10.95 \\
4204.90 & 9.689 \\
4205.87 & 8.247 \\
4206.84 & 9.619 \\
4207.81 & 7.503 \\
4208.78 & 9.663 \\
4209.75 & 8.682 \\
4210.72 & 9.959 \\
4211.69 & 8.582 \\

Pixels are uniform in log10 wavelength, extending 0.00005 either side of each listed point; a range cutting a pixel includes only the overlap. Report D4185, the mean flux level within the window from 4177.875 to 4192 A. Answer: 9.6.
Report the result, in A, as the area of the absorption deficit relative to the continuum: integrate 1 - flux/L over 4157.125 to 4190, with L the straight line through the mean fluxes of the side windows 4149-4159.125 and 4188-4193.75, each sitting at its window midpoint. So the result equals 0.55 A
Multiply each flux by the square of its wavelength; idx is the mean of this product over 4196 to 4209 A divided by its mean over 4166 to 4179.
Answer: 1.2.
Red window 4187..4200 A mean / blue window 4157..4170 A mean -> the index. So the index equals 1.00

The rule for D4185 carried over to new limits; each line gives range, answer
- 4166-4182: 8.53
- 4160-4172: 9.29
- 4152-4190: 9.35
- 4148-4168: 9.84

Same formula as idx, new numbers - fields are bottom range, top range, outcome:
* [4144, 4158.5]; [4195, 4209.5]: 1.03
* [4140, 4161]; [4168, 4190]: 0.91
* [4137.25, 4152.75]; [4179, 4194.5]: 0.96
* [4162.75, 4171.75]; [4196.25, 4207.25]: 1.19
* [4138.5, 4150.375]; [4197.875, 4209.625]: 1.02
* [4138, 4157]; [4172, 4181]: 0.87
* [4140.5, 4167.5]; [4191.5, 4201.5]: 1.03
